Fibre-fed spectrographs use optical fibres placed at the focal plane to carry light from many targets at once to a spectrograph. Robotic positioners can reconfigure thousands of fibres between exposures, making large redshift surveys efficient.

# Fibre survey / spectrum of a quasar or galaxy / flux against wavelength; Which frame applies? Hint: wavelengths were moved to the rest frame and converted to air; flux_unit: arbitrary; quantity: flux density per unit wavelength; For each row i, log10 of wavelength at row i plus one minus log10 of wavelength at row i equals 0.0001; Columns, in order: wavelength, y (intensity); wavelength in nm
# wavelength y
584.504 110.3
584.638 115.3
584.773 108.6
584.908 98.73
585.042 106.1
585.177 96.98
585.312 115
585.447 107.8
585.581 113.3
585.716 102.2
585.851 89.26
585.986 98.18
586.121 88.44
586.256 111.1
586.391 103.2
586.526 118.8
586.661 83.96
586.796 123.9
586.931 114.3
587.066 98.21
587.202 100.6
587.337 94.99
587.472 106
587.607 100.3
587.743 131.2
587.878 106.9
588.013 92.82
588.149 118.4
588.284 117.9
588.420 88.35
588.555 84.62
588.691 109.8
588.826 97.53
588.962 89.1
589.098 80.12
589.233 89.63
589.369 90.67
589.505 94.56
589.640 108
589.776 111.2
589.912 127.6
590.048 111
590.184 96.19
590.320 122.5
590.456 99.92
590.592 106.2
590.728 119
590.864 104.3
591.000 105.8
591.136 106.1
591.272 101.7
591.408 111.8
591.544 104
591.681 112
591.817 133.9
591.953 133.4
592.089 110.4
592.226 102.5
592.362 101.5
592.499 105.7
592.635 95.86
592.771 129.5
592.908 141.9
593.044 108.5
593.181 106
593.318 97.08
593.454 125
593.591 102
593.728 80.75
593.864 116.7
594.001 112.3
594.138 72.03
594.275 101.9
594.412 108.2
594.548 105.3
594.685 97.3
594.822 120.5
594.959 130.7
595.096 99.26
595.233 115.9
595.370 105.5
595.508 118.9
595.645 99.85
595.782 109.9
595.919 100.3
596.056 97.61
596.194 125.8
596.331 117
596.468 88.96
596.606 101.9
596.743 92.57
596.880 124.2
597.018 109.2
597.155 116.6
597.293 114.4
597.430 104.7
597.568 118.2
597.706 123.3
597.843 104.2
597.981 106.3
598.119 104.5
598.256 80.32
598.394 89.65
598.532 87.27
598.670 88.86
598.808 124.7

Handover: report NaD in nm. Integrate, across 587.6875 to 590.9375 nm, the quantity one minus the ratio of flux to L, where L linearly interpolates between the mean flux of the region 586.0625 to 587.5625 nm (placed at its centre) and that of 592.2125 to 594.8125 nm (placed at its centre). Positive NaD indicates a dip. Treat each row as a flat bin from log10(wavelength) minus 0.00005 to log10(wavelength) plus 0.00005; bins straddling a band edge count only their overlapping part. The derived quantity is 0.027 nm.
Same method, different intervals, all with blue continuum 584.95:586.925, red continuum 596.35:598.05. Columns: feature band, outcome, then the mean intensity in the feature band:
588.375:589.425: 0.14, 91.3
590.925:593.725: -0.10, 111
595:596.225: 0.00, 108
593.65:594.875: 0.07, 101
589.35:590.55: -0.02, 107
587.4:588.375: -0.04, 110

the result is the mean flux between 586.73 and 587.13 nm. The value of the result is 112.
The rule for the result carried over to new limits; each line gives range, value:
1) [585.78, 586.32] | 96.6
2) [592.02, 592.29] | 106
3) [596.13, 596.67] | 108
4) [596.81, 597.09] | 117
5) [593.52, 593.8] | 92.1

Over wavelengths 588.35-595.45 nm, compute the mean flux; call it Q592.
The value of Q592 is 106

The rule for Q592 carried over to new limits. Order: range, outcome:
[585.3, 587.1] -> 105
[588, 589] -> 100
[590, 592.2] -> 111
